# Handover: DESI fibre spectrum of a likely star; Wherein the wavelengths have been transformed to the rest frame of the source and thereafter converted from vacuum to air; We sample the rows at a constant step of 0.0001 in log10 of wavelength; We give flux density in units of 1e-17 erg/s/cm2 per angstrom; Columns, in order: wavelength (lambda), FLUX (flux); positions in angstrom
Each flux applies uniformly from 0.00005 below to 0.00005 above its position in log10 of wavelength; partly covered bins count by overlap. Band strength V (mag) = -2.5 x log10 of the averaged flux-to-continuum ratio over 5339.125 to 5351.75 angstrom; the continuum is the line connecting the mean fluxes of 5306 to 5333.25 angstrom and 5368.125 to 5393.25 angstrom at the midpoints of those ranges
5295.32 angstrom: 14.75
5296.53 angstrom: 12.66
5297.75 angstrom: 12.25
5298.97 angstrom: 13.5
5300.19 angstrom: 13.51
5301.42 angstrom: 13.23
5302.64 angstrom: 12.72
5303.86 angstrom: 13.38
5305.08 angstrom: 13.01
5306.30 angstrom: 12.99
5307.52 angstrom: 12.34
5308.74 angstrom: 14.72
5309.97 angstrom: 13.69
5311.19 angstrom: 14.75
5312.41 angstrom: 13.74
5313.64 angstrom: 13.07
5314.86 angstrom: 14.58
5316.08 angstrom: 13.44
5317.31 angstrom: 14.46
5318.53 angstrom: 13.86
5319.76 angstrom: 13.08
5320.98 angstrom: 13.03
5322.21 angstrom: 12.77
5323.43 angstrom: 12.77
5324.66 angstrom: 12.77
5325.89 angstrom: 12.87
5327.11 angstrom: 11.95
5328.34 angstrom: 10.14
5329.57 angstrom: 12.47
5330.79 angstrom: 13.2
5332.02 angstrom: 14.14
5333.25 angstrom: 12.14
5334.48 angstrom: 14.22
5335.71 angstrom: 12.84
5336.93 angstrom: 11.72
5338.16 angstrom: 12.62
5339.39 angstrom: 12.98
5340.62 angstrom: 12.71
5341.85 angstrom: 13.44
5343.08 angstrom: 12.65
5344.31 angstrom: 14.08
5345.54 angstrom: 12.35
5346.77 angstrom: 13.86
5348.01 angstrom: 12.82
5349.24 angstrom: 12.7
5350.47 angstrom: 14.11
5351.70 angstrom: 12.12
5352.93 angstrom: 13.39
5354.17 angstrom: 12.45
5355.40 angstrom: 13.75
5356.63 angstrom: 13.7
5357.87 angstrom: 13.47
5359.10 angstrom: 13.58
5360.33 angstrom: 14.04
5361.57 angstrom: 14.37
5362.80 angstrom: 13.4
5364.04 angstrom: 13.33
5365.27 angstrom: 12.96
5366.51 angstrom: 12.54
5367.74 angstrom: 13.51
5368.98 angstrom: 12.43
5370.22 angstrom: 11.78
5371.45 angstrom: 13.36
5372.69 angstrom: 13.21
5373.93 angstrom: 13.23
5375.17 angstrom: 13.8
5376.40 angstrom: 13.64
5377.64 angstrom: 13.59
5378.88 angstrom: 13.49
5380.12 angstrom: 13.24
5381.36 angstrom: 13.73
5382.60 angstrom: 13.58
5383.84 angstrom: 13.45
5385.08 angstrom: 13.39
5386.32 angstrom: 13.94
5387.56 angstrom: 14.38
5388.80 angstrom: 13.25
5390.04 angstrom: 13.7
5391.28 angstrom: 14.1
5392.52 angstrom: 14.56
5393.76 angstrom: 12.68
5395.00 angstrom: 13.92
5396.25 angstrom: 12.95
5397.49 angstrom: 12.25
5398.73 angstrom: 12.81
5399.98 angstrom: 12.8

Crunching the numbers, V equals 0.02 mag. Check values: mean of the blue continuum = 13.2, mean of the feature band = 13.1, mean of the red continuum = 13.5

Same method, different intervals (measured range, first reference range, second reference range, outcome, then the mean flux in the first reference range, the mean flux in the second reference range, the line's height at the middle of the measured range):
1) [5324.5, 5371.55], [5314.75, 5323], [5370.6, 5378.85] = 0.04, 13.5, 13.4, 13.5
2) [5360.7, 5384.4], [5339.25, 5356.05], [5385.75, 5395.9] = 0.02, 13.1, 13.8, 13.5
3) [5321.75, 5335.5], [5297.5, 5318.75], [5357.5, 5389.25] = 0.07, 13.5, 13.4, 13.5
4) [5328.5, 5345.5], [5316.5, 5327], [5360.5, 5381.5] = 0.02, 13.1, 13.3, 13.2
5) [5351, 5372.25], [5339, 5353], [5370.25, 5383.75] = 0.00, 13.1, 13.4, 13.3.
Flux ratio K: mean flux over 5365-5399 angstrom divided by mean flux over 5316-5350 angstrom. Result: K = 1.03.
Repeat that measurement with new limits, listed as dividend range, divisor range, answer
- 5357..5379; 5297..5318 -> 0.99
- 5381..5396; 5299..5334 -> 1.04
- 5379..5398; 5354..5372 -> 1.02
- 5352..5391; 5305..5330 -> 1.02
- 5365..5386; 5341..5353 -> 1.01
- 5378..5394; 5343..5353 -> 1.04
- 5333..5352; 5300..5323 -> 0.96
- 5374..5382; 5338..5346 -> 1.04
